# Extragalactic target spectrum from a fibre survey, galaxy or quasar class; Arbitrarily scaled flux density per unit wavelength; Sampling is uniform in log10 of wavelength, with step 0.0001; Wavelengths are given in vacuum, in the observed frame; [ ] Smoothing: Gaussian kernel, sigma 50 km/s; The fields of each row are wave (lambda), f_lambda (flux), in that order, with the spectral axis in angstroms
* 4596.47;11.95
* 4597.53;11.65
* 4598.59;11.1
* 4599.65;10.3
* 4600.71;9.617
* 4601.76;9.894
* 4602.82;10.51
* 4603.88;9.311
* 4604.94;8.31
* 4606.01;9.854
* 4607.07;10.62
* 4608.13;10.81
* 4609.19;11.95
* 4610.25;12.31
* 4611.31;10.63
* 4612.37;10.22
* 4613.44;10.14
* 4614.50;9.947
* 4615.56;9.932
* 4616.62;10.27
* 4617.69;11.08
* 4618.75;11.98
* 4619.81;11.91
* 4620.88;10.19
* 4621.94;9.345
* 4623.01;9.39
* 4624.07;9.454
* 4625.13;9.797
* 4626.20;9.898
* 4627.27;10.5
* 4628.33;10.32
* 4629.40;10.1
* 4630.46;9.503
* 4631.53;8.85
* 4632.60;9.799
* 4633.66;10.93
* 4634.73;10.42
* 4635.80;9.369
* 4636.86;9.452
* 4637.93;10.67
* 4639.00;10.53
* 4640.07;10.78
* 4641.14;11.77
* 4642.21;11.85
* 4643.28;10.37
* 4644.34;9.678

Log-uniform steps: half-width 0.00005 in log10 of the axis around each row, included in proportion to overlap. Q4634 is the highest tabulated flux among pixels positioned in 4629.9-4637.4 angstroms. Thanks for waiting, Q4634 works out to 10.93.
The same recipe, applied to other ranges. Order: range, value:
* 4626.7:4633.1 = 10.5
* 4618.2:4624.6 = 11.98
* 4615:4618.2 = 11.08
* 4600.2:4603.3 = 10.51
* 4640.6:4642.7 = 11.85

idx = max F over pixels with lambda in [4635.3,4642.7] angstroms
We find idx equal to 11.85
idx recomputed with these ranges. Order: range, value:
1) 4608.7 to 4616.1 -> 12.31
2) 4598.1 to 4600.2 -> 11.1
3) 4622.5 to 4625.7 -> 9.797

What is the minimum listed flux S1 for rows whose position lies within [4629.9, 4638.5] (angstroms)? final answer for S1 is 8.85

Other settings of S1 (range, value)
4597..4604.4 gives 9.311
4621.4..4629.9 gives 9.345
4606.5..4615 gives 9.947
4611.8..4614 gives 10.14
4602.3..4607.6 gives 8.31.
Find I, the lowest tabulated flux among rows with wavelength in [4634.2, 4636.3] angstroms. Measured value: 9.369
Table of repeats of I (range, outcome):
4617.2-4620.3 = 11.08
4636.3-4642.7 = 9.452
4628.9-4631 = 9.503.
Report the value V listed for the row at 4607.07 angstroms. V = 10.62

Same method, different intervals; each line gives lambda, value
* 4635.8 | 9.369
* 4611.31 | 10.63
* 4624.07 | 9.454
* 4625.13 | 9.797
